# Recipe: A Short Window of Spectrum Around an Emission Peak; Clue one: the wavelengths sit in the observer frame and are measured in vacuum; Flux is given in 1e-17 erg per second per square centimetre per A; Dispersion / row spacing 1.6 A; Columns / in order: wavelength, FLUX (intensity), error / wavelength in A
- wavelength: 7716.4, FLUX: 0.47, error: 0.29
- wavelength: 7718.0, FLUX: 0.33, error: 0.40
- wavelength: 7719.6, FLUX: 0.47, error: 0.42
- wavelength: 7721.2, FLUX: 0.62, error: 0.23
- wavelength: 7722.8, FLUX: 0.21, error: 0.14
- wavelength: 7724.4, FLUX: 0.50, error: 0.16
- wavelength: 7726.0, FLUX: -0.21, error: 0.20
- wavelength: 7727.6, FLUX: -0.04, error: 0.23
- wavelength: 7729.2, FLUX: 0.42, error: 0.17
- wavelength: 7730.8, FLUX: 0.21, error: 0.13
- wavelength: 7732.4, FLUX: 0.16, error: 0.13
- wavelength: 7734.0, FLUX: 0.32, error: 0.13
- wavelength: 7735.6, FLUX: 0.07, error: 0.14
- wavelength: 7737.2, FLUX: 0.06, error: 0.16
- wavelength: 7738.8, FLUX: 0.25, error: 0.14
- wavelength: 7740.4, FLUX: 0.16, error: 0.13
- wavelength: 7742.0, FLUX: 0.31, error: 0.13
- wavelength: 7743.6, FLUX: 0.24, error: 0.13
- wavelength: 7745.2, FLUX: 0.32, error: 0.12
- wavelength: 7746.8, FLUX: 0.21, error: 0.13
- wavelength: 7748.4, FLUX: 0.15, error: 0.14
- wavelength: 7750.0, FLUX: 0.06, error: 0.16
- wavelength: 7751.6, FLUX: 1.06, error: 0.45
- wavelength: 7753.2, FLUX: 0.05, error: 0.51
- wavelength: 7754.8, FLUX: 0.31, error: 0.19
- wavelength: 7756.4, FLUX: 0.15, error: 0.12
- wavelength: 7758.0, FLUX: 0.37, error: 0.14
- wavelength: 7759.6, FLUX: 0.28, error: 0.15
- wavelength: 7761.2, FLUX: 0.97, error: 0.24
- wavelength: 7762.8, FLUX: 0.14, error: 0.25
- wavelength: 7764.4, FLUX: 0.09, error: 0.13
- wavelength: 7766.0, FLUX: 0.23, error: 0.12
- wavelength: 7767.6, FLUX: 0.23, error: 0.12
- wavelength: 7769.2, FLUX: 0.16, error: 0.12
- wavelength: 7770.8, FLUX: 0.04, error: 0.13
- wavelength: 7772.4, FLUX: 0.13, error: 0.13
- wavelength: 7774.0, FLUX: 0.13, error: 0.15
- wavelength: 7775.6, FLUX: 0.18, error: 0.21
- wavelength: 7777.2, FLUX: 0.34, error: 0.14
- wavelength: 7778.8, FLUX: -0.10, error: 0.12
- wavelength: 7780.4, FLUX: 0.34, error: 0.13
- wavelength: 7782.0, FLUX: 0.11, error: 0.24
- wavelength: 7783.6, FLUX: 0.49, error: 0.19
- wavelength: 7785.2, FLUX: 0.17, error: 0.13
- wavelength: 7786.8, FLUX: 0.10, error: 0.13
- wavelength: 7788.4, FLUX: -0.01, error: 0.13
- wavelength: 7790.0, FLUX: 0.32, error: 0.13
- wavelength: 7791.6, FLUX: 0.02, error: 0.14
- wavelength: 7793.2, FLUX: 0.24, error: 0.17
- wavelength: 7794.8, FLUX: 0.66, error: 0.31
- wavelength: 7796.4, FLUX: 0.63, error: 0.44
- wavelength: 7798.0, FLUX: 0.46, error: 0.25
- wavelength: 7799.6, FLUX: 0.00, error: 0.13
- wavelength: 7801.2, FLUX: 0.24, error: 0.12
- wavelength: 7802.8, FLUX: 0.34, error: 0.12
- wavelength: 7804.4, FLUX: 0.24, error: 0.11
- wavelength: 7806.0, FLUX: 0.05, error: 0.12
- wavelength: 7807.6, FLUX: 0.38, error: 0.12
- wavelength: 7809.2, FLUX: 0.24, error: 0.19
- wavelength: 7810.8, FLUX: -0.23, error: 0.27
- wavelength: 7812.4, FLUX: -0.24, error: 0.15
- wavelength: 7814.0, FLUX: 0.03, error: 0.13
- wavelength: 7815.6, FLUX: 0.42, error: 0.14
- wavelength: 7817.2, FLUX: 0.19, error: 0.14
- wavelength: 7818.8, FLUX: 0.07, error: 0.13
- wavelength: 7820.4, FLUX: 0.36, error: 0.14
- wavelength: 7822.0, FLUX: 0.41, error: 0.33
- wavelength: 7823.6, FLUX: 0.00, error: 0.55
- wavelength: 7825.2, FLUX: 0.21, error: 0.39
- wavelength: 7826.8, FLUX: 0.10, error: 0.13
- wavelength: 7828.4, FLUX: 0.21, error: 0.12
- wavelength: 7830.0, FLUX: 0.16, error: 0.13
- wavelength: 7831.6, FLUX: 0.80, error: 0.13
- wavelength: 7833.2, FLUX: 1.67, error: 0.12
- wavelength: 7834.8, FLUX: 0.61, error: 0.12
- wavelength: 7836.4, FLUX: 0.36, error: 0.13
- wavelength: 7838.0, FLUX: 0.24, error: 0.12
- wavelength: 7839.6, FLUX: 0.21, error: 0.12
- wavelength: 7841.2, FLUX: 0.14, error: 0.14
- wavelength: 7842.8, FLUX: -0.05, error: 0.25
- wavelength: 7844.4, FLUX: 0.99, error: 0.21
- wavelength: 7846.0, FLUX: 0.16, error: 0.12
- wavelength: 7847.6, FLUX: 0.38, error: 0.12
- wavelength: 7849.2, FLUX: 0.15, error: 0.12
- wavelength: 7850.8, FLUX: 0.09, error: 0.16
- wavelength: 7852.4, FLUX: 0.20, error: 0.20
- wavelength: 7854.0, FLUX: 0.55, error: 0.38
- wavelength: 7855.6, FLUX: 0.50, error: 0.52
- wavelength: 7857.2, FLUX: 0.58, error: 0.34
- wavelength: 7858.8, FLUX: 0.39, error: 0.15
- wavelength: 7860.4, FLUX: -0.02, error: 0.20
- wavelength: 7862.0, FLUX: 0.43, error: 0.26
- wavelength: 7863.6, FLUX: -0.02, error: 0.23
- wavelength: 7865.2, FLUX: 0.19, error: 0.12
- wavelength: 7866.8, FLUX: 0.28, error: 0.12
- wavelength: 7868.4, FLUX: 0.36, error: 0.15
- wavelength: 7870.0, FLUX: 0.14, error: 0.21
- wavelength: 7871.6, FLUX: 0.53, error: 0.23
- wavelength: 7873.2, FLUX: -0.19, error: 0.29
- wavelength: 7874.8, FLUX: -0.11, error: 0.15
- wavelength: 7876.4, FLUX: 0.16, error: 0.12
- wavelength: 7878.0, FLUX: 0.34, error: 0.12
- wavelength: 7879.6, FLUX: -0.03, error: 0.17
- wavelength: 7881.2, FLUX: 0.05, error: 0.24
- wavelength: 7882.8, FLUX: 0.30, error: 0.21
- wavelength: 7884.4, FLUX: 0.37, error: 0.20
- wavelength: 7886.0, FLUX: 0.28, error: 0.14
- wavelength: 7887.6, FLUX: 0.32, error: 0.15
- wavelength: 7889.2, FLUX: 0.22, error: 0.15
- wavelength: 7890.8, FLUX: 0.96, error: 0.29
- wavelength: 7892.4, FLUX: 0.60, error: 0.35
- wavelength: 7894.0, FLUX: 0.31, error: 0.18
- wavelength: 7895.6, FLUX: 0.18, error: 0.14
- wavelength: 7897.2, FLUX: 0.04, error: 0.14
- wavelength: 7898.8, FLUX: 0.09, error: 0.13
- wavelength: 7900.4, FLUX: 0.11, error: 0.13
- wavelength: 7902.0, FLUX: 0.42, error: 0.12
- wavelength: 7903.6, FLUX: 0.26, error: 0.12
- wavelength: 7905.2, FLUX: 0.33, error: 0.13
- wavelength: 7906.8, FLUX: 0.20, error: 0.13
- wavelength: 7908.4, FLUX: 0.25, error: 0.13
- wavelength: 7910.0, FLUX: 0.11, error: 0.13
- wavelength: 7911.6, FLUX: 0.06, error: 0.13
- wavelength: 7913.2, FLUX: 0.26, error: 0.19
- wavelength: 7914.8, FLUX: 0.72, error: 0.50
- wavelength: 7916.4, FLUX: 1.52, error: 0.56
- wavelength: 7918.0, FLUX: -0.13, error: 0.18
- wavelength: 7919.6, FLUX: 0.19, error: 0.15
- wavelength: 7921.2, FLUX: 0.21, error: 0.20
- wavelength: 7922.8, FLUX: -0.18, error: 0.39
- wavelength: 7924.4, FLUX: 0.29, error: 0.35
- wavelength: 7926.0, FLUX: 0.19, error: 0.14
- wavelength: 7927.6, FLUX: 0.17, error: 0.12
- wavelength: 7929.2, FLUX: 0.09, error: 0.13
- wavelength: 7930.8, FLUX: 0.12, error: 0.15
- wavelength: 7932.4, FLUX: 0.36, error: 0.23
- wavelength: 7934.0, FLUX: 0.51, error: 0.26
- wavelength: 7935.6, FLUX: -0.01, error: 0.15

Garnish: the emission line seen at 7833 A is H-alpha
